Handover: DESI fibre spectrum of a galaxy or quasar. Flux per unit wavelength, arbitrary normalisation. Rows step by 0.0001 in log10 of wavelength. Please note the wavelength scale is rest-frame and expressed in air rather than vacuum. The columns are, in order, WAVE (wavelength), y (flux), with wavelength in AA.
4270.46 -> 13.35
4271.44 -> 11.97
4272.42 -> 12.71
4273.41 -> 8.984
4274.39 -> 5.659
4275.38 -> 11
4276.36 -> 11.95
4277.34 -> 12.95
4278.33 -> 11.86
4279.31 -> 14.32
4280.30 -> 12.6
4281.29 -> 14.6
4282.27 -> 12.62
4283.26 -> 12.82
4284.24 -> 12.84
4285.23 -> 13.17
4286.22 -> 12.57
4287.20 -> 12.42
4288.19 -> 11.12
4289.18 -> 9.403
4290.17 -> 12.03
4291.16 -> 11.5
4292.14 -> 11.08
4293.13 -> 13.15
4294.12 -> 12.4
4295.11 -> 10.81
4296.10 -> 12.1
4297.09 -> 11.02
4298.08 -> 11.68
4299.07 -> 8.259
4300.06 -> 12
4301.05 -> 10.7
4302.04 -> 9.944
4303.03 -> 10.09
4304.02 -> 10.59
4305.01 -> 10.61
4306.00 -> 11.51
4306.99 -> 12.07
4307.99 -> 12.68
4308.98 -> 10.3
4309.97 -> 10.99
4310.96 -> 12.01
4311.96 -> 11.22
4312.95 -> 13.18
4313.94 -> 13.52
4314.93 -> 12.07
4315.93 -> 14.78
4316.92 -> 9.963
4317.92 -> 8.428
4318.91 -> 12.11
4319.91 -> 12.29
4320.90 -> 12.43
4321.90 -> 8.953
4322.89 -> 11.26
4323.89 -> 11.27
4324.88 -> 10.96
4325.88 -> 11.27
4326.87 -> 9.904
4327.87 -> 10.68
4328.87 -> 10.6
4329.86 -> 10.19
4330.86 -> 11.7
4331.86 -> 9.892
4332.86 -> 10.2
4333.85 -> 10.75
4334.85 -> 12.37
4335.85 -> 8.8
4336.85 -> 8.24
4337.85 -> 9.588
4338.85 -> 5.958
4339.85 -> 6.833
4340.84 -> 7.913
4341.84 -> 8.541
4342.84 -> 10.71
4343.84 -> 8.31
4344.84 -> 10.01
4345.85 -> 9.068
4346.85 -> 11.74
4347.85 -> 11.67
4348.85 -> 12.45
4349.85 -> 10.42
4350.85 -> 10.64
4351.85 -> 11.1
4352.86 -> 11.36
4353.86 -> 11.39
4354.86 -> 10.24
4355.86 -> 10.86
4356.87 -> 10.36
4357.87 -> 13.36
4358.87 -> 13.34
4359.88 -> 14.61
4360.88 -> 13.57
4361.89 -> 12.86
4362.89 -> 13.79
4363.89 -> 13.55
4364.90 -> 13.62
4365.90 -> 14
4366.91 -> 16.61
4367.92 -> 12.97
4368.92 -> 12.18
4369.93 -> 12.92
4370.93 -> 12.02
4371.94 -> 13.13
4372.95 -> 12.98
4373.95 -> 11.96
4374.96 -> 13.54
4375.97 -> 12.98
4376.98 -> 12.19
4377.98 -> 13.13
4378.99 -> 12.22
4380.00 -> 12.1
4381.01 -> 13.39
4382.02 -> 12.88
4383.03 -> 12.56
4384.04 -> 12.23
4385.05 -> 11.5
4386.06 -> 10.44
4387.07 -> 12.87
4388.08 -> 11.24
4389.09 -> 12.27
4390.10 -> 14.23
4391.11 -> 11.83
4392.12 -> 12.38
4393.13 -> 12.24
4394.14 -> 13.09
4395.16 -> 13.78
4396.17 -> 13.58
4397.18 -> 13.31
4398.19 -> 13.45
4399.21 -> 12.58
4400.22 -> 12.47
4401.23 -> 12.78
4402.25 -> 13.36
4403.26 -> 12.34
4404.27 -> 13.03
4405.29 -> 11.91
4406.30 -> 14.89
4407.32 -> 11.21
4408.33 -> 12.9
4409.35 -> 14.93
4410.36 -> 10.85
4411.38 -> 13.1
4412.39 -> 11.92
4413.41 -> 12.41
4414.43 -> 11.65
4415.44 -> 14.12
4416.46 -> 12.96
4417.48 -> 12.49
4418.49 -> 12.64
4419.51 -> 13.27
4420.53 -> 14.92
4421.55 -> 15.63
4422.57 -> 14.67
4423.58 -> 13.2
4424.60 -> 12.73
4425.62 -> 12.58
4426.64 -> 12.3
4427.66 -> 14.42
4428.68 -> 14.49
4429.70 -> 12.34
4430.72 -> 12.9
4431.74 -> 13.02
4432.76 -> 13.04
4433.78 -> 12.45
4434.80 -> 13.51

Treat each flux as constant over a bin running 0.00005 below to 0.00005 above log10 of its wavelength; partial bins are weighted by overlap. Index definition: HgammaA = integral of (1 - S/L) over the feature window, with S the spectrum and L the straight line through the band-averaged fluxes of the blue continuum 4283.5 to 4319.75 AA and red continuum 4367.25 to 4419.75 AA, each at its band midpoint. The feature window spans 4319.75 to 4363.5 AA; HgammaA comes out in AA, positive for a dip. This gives 4.7 AA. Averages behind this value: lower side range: 11.5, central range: 10.7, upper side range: 12.7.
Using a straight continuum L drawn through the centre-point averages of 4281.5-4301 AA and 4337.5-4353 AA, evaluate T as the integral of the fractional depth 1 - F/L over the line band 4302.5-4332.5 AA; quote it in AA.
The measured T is -1.3 AA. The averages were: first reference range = 11.8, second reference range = 9.73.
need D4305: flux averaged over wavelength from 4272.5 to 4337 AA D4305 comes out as 11.3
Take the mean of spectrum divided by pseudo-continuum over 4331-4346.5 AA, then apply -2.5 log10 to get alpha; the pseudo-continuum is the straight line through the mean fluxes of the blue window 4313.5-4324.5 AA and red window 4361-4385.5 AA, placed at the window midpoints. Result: 0.29 mag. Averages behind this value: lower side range 11.5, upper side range 13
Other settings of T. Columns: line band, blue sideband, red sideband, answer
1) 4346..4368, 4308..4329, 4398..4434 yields -0.7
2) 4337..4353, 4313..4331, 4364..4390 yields 3.0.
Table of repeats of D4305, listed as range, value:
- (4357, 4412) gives 12.9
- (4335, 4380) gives 11.6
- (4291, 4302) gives 11.3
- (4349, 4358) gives 11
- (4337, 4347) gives 8.74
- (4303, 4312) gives 11.3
